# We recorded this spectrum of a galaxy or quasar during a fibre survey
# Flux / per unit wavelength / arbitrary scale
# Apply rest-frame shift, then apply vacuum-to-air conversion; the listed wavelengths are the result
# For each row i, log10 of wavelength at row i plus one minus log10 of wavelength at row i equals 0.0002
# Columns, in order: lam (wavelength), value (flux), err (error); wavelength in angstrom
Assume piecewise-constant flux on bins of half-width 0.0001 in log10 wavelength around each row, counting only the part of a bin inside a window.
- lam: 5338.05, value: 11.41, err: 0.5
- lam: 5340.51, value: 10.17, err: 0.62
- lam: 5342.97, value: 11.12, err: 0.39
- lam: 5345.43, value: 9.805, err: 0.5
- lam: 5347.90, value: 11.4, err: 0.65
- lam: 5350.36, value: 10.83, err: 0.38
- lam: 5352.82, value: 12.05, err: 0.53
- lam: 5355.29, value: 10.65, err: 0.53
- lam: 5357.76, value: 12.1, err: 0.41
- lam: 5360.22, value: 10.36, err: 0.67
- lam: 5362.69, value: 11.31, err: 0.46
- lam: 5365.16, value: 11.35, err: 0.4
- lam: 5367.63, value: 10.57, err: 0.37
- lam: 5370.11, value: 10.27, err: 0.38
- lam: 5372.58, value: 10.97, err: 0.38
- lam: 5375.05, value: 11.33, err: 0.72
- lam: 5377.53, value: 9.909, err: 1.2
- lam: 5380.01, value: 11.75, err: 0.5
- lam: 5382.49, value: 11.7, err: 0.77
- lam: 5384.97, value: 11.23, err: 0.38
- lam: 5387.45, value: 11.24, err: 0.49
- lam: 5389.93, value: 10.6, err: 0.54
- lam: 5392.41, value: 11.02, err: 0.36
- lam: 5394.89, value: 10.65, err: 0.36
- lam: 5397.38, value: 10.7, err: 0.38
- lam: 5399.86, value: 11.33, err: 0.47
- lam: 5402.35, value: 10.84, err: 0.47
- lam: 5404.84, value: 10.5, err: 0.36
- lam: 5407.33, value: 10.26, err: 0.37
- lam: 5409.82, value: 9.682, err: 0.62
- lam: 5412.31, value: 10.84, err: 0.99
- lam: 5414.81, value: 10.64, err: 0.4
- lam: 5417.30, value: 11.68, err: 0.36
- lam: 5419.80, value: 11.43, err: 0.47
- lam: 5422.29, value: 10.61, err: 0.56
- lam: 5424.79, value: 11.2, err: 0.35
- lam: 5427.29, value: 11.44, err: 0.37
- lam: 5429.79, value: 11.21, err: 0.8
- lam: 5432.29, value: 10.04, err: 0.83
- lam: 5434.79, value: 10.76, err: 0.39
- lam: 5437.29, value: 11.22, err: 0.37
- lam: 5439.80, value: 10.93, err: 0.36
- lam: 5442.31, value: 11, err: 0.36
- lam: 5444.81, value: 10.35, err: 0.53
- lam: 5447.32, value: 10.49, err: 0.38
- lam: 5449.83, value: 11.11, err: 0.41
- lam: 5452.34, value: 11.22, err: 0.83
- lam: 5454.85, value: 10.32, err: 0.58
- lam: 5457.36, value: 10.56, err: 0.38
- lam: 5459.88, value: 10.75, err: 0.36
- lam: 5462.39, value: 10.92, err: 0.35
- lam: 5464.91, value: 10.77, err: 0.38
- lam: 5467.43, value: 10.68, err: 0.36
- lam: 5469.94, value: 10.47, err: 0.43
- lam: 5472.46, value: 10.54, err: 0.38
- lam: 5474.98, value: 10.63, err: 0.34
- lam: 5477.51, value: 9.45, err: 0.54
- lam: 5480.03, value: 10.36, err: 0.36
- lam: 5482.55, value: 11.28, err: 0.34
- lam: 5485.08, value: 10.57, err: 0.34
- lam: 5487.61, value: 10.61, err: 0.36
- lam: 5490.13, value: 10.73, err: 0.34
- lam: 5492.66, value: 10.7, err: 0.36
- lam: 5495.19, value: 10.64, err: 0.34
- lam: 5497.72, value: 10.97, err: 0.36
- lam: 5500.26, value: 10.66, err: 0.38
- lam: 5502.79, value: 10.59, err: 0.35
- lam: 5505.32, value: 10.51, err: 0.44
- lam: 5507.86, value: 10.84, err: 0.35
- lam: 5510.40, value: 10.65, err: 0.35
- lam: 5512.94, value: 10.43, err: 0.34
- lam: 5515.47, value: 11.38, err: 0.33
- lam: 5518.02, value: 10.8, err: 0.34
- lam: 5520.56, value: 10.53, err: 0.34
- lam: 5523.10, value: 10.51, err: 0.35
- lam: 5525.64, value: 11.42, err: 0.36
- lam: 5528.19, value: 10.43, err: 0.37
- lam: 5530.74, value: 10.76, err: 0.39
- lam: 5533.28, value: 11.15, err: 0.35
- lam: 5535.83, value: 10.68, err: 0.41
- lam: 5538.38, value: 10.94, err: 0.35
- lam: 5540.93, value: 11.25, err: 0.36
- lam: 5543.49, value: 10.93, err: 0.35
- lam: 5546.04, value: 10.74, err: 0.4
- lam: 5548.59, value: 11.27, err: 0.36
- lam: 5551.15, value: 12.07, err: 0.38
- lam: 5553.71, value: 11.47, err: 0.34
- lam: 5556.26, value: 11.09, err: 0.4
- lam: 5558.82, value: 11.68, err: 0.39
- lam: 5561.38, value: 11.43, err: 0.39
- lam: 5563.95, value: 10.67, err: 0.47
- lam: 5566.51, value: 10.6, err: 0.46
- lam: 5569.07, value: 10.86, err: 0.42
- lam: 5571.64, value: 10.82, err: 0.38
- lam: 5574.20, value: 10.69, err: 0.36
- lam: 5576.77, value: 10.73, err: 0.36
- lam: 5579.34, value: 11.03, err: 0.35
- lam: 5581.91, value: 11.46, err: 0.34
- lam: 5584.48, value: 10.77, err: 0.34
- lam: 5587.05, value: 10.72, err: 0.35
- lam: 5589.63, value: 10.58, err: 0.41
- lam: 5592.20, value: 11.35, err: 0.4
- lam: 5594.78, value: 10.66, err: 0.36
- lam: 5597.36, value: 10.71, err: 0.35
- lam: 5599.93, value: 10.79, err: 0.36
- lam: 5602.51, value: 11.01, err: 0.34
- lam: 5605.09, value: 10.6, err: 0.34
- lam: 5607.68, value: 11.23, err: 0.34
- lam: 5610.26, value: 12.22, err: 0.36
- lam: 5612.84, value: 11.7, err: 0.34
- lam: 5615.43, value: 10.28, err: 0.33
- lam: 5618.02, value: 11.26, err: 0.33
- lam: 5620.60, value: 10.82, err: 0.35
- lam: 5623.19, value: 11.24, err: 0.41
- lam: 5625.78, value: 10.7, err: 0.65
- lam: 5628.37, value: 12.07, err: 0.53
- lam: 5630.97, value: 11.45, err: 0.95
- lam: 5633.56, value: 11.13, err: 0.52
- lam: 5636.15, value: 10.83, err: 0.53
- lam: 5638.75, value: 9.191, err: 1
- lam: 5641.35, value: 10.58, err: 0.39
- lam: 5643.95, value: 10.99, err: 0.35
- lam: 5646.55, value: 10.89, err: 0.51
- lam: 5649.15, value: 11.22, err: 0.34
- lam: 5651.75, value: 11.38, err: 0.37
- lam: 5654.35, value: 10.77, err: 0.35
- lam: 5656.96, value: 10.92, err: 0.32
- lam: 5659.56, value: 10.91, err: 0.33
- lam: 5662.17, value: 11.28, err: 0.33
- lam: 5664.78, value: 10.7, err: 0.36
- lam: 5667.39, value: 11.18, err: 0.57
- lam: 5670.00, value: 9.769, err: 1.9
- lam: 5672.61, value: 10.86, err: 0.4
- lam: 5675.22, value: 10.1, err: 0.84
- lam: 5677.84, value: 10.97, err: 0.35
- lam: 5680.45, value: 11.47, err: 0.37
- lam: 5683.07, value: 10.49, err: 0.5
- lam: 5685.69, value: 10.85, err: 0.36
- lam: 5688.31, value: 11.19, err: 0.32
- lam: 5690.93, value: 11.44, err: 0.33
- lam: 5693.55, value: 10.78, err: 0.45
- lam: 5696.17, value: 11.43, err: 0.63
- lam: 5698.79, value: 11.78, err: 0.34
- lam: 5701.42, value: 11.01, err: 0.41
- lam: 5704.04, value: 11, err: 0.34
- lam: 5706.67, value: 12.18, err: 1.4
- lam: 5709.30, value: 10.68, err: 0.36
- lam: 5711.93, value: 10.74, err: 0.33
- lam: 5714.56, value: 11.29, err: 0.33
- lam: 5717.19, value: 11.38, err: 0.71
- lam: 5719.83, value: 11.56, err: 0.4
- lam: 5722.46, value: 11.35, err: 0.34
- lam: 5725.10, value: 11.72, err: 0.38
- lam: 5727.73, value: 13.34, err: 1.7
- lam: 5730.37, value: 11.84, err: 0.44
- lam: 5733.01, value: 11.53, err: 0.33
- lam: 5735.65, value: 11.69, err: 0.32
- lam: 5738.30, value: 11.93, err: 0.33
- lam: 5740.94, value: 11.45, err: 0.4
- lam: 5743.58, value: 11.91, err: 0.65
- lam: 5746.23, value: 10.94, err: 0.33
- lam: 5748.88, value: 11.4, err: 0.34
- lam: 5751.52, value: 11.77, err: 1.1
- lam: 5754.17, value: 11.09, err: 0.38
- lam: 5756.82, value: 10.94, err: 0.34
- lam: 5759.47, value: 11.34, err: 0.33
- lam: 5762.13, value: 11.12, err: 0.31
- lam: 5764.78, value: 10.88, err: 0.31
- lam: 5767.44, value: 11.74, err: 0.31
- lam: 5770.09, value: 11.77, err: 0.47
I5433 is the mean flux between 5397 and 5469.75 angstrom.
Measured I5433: 10.8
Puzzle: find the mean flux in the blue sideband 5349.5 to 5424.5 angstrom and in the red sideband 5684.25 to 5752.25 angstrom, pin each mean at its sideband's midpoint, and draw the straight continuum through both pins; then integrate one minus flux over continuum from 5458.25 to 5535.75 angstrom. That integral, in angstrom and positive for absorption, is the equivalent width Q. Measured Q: 3.0 angstrom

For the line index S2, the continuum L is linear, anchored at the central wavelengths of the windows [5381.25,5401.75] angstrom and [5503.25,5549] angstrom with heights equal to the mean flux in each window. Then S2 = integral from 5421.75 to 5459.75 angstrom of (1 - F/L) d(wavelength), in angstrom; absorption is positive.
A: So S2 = 0.5 angstrom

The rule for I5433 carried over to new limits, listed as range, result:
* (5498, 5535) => 10.8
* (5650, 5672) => 10.9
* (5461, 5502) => 10.6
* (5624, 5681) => 10.9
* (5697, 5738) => 11.5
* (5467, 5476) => 10.6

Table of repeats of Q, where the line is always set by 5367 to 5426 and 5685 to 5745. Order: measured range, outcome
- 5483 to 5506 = 0.8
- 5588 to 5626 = 0.9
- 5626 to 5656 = 1.1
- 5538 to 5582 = 0.4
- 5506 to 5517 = 0.3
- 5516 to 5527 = 0.3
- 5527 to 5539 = 0.4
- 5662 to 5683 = 1.2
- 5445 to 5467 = 0.5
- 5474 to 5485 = 0.6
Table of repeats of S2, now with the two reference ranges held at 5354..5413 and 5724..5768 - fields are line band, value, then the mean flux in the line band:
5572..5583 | 0.28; 11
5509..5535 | 0.79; 10.8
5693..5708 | 0.11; 11.4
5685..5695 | 0.33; 11.1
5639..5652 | 0.62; 10.8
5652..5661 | 0.36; 10.9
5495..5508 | 0.48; 10.7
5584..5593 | 0.34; 10.8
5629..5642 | 0.73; 10.7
